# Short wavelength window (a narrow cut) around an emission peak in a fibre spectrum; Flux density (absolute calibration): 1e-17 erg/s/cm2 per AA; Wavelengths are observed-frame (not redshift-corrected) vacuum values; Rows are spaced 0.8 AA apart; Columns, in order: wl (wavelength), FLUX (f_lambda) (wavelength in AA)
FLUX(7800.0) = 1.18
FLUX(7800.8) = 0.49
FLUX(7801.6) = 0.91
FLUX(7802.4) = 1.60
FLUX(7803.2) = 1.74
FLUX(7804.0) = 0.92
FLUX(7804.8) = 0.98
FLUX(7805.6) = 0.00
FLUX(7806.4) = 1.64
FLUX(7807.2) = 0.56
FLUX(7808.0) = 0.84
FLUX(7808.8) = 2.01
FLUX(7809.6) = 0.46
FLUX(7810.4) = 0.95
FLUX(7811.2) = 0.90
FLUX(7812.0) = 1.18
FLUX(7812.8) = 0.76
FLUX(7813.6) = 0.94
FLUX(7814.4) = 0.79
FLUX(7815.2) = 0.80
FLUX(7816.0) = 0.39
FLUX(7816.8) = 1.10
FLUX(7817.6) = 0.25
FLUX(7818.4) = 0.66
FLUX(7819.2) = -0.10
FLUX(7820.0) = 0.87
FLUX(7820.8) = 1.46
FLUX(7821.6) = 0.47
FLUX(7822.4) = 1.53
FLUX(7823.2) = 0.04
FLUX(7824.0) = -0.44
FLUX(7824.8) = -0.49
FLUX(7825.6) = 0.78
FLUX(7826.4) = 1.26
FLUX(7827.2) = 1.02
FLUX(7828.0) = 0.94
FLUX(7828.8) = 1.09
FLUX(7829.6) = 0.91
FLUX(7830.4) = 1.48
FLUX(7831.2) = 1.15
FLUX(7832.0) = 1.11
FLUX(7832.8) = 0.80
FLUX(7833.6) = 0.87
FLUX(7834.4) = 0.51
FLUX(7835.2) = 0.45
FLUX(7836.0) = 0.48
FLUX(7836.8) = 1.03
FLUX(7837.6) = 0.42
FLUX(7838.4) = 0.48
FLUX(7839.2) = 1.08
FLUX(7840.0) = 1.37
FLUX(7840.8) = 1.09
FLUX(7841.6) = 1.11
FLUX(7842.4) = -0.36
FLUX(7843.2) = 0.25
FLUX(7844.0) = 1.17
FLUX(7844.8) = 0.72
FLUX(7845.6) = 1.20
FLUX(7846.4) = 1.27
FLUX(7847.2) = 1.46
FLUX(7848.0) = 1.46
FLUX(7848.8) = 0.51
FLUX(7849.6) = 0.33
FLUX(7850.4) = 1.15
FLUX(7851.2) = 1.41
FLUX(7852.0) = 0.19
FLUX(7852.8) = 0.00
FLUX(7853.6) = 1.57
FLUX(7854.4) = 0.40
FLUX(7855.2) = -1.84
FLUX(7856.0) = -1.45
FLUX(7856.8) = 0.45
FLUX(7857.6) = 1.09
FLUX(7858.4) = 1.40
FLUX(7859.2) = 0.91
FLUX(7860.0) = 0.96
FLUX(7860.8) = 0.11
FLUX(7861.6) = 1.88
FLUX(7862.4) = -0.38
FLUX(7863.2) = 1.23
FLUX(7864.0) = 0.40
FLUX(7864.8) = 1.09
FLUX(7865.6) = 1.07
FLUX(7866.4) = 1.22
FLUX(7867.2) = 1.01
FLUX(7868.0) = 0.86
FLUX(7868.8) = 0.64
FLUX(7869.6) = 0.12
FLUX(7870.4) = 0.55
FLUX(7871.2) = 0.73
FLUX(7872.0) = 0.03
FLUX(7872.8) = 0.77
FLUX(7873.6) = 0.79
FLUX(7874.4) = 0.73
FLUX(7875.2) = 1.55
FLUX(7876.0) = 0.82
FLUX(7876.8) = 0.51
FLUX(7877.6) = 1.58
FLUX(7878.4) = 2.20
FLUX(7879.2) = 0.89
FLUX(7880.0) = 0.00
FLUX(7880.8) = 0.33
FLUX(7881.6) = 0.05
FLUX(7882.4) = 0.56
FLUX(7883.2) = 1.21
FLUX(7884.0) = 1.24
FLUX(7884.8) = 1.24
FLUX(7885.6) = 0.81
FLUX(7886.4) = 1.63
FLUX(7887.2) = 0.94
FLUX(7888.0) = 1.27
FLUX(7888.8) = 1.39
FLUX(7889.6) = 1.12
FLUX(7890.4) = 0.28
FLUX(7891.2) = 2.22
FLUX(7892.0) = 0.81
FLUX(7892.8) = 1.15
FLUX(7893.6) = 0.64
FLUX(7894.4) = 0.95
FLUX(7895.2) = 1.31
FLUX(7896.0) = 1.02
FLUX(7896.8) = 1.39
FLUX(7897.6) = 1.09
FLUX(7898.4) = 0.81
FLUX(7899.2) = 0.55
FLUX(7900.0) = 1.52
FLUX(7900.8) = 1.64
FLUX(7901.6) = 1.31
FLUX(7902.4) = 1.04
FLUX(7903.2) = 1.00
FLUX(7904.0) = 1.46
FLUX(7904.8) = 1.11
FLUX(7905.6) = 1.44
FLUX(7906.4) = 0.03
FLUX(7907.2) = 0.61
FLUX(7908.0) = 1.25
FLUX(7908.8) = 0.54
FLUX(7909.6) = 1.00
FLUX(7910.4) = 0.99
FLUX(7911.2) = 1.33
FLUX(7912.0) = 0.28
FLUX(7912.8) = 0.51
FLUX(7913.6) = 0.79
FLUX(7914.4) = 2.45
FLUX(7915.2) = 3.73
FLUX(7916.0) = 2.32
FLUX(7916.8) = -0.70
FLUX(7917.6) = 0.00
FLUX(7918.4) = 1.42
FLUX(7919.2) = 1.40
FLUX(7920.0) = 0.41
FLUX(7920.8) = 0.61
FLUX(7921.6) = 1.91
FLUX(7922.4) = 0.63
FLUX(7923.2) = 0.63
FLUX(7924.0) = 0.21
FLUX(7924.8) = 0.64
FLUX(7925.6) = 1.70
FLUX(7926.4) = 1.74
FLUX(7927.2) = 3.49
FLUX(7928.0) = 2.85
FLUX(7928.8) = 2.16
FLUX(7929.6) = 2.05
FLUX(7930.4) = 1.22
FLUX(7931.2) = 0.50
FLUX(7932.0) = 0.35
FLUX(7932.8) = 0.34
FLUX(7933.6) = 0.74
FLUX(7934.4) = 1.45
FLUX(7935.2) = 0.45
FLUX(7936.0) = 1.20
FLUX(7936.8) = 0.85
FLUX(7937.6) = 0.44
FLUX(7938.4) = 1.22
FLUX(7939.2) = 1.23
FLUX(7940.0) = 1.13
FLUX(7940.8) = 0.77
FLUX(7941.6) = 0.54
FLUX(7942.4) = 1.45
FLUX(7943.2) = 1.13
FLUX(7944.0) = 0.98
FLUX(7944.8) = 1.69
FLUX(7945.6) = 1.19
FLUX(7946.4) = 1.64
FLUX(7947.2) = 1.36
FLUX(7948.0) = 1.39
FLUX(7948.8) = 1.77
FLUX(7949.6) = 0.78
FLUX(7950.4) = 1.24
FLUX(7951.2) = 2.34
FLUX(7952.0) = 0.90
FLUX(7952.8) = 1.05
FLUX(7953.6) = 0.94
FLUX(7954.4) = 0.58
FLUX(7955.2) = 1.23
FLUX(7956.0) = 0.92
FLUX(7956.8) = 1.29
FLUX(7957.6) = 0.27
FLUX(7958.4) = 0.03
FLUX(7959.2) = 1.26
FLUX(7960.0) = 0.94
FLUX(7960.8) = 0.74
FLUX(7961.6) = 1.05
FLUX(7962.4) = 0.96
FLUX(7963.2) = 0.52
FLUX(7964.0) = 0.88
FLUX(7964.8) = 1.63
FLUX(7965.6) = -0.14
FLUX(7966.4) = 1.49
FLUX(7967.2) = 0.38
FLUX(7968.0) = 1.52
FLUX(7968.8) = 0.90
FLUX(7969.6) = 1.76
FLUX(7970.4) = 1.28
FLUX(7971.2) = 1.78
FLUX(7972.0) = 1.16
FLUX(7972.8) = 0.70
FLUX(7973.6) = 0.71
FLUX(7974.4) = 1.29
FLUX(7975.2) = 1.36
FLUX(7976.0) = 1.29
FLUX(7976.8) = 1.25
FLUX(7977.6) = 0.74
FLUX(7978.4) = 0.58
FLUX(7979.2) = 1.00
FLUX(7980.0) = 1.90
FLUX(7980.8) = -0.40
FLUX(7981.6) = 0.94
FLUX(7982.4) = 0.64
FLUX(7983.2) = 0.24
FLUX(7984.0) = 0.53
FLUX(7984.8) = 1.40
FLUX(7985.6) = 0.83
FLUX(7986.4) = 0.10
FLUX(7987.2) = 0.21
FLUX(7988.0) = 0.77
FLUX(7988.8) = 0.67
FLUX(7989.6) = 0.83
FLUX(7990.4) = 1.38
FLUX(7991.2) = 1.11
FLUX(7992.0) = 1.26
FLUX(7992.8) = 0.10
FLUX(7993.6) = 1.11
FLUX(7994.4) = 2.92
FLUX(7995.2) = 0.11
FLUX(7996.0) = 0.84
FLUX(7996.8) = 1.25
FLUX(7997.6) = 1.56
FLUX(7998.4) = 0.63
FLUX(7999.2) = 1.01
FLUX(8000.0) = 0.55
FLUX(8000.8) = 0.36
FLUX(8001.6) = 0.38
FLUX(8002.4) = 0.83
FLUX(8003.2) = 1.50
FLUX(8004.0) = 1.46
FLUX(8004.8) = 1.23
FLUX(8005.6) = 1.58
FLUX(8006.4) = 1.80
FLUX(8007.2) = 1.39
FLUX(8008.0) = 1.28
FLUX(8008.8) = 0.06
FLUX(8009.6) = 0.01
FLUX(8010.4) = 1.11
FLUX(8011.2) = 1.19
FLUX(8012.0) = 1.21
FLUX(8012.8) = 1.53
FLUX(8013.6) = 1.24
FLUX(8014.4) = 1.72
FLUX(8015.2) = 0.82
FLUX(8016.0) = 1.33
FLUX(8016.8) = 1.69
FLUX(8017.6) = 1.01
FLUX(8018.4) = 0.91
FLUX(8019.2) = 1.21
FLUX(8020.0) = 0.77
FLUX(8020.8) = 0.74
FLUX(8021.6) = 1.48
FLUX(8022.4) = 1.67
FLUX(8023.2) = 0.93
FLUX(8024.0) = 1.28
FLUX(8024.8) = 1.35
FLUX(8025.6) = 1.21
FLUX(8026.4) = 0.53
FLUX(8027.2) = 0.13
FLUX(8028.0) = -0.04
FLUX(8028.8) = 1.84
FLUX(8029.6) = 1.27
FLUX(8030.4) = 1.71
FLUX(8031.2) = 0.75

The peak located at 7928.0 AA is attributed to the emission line [S II] 6716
